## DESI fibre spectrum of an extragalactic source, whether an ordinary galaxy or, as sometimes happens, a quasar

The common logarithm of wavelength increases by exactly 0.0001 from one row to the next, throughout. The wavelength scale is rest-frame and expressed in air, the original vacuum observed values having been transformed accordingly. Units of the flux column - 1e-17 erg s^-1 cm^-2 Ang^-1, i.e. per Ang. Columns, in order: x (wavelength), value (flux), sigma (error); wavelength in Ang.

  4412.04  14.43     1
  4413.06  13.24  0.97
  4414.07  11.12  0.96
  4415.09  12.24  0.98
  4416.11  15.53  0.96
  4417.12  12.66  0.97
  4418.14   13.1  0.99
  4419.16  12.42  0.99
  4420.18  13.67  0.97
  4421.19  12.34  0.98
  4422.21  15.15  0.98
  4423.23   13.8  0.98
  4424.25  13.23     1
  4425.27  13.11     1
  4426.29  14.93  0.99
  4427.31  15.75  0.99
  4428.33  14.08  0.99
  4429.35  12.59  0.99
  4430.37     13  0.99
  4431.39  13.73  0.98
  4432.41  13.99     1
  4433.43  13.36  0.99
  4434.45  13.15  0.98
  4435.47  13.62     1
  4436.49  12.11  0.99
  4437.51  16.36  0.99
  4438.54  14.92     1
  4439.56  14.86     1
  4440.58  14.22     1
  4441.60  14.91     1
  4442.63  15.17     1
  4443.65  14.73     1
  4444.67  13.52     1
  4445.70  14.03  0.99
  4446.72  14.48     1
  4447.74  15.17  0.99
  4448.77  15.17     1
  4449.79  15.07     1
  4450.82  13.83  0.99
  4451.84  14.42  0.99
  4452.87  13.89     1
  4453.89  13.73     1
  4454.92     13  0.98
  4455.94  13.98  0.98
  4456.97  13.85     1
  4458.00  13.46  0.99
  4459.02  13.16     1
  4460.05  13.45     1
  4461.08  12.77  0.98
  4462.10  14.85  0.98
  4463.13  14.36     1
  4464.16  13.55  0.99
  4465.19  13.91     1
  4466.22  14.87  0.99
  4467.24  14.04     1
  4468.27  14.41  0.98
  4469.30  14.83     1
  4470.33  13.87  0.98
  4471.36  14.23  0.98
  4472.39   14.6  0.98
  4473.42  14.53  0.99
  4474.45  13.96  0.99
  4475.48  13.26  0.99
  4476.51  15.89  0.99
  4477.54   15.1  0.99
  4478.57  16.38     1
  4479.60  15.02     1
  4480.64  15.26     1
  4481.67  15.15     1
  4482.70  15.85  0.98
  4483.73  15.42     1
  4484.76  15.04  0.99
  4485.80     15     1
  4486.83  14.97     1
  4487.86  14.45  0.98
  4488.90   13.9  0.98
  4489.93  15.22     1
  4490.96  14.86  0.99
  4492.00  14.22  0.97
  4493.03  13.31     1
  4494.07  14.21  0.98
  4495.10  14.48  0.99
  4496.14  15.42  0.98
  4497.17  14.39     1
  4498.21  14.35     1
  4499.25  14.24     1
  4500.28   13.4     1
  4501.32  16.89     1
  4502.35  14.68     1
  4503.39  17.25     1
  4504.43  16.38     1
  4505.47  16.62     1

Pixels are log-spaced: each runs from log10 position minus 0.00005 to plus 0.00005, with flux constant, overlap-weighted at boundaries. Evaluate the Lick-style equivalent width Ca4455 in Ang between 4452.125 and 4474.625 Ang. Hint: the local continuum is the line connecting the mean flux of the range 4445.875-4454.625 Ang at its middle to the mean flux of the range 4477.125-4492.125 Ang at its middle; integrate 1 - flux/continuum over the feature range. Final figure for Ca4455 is 1.1 Ang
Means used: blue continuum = 14.4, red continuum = 15.1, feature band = 14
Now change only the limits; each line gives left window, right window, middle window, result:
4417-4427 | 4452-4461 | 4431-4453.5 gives -1.3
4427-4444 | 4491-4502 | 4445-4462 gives 0.3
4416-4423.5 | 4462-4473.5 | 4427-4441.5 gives -0.3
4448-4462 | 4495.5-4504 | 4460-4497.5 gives -0.2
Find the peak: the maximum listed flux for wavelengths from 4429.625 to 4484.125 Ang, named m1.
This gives 16.38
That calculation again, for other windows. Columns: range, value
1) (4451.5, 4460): 14.42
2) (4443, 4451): 15.17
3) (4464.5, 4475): 14.87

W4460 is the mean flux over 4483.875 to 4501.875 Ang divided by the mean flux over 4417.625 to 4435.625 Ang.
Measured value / 1.1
